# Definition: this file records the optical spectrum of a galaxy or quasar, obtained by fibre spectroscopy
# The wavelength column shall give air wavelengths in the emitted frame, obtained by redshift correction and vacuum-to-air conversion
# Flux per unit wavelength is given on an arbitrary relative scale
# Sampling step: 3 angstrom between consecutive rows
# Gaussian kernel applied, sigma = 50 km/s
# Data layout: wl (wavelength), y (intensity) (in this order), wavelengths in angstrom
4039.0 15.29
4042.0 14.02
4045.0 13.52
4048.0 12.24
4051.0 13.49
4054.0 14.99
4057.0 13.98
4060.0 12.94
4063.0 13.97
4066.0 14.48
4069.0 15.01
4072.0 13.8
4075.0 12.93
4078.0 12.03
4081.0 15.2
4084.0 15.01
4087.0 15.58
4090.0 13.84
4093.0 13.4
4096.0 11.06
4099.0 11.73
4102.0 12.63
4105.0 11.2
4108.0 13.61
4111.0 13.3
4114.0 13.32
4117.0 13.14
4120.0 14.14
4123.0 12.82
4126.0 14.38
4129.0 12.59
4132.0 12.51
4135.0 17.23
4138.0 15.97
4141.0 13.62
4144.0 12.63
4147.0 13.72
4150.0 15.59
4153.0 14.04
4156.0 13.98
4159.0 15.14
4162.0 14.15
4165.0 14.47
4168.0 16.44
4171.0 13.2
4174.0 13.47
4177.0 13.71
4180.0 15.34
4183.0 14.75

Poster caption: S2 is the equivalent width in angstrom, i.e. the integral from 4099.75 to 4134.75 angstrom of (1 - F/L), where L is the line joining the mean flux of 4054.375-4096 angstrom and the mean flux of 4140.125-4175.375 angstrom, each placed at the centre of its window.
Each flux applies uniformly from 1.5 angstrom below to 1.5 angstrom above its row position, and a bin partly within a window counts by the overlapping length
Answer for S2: 2.2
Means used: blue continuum 13.9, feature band 13.2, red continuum 14.2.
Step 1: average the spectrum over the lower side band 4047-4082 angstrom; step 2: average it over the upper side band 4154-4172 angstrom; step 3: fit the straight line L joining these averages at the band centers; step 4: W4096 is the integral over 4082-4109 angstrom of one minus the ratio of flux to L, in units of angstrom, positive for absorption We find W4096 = 1.7 angstrom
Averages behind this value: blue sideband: 13.8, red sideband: 14.6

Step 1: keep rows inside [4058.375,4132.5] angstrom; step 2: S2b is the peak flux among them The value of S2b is 15.58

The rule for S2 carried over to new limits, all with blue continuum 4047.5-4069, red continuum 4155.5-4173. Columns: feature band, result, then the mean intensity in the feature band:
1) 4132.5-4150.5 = -0.3 angstrom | 14.6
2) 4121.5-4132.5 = 0.9 angstrom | 13.1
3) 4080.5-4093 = -0.6 angstrom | 14.7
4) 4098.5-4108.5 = 1.4 angstrom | 12.2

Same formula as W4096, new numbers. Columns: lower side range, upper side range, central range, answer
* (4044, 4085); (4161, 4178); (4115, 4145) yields 0.4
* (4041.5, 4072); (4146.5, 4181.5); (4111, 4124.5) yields 0.8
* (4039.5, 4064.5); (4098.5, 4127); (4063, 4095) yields -1.6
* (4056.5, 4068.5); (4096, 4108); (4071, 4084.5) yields -0.6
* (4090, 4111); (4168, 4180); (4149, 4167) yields -1.1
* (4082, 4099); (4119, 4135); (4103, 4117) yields 0.8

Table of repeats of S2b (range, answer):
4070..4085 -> 15.2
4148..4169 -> 16.44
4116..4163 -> 17.23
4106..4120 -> 14.14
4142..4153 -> 15.59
